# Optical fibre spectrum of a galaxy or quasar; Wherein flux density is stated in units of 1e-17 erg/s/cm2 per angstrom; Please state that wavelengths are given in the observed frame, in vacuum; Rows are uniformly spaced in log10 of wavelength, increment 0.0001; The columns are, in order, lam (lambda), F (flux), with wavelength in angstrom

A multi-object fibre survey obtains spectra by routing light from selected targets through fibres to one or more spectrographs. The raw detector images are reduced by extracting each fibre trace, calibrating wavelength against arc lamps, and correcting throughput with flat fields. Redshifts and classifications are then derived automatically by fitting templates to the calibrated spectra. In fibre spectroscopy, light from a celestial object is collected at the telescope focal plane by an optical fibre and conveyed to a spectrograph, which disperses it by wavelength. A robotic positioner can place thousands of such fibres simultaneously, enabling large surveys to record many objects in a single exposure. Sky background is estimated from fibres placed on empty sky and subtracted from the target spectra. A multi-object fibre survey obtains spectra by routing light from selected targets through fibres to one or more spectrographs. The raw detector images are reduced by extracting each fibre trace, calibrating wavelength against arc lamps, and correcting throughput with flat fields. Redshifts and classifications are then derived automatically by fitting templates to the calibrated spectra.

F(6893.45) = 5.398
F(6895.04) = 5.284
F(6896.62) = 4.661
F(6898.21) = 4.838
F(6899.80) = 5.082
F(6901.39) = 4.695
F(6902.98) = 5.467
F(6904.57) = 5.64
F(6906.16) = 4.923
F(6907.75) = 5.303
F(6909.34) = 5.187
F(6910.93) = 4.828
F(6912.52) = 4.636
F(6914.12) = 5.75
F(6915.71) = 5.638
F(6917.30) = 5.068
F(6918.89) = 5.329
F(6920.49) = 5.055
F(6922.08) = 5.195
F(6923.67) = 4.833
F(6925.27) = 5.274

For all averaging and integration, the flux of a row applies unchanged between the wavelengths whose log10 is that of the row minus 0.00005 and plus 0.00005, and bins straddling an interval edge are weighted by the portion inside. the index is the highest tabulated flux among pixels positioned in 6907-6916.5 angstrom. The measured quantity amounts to 5.75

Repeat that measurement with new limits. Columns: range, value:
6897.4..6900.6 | 5.082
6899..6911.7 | 5.64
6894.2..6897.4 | 5.284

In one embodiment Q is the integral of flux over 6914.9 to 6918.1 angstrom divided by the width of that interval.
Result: 5.37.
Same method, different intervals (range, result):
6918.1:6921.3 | 5.19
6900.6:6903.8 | 5.08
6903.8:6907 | 5.28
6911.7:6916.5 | 5.33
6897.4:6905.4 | 5.14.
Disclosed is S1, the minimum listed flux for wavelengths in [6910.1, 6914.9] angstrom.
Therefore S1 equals 4.636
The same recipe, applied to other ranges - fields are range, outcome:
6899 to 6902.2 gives 4.695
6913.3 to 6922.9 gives 5.055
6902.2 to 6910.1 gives 4.923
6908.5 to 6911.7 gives 4.828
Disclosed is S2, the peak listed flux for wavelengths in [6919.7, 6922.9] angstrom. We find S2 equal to 5.195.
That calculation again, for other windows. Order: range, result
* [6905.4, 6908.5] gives 5.303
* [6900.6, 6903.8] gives 5.467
